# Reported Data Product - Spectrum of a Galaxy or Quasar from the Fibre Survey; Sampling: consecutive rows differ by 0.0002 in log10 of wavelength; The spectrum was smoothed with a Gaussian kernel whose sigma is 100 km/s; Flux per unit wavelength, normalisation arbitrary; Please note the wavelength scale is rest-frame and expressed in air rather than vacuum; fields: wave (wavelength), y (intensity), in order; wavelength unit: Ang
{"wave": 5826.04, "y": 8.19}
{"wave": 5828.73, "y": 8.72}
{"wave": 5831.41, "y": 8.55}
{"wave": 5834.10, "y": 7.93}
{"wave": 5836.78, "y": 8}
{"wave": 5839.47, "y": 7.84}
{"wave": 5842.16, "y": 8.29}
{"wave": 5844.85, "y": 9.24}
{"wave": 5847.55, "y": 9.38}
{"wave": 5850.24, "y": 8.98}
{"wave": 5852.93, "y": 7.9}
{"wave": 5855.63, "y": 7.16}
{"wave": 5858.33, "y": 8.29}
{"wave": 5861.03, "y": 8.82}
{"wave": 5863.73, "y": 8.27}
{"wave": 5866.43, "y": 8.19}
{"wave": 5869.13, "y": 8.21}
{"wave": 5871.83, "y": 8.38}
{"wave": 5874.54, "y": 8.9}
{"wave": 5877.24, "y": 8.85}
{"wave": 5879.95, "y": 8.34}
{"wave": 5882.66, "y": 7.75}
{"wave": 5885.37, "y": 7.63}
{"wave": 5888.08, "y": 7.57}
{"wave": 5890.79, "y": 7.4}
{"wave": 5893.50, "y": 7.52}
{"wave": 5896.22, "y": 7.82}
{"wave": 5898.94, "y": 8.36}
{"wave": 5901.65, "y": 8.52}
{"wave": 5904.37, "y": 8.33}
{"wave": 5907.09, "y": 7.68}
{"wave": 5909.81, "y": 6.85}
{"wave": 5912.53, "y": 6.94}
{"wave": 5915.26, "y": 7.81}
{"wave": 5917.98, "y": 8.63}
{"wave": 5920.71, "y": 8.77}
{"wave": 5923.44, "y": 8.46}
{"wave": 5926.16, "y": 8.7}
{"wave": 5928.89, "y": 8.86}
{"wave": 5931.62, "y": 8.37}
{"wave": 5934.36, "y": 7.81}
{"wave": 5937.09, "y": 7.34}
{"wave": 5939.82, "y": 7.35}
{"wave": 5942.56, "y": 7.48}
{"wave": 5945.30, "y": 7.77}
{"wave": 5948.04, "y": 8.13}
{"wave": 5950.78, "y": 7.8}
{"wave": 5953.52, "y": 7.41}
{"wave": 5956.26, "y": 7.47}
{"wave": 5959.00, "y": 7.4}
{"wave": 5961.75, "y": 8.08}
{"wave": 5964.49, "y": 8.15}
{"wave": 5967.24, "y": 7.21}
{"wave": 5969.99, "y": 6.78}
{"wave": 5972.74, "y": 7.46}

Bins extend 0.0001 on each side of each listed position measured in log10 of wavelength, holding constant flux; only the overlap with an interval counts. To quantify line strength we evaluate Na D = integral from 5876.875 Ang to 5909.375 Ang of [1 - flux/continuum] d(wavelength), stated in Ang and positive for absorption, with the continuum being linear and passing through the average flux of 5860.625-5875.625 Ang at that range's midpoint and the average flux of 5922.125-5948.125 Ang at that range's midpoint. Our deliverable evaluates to 1.4 Ang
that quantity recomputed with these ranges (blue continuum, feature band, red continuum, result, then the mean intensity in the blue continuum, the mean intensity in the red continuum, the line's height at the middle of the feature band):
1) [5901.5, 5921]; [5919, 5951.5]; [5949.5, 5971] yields -1.6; 7.86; 7.55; 7.71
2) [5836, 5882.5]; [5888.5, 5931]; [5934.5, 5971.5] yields -0.5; 8.4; 7.58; 7.96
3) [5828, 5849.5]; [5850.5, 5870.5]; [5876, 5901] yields 0.2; 8.5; 7.93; 8.25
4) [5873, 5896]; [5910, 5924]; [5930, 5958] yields -0.3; 7.99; 7.7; 7.83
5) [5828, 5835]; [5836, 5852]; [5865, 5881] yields -0.4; 8.4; 8.48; 8.43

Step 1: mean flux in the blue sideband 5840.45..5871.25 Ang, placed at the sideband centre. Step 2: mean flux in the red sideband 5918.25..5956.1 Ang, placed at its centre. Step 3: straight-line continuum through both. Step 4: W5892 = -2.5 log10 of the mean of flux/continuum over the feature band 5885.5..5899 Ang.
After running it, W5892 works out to 0.08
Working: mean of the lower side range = 8.42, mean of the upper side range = 8.02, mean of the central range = 7.66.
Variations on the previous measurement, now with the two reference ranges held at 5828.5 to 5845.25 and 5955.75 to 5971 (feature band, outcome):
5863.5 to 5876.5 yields -0.04 mag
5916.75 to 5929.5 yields -0.12 mag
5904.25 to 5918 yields 0.04 mag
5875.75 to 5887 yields -0.01 mag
